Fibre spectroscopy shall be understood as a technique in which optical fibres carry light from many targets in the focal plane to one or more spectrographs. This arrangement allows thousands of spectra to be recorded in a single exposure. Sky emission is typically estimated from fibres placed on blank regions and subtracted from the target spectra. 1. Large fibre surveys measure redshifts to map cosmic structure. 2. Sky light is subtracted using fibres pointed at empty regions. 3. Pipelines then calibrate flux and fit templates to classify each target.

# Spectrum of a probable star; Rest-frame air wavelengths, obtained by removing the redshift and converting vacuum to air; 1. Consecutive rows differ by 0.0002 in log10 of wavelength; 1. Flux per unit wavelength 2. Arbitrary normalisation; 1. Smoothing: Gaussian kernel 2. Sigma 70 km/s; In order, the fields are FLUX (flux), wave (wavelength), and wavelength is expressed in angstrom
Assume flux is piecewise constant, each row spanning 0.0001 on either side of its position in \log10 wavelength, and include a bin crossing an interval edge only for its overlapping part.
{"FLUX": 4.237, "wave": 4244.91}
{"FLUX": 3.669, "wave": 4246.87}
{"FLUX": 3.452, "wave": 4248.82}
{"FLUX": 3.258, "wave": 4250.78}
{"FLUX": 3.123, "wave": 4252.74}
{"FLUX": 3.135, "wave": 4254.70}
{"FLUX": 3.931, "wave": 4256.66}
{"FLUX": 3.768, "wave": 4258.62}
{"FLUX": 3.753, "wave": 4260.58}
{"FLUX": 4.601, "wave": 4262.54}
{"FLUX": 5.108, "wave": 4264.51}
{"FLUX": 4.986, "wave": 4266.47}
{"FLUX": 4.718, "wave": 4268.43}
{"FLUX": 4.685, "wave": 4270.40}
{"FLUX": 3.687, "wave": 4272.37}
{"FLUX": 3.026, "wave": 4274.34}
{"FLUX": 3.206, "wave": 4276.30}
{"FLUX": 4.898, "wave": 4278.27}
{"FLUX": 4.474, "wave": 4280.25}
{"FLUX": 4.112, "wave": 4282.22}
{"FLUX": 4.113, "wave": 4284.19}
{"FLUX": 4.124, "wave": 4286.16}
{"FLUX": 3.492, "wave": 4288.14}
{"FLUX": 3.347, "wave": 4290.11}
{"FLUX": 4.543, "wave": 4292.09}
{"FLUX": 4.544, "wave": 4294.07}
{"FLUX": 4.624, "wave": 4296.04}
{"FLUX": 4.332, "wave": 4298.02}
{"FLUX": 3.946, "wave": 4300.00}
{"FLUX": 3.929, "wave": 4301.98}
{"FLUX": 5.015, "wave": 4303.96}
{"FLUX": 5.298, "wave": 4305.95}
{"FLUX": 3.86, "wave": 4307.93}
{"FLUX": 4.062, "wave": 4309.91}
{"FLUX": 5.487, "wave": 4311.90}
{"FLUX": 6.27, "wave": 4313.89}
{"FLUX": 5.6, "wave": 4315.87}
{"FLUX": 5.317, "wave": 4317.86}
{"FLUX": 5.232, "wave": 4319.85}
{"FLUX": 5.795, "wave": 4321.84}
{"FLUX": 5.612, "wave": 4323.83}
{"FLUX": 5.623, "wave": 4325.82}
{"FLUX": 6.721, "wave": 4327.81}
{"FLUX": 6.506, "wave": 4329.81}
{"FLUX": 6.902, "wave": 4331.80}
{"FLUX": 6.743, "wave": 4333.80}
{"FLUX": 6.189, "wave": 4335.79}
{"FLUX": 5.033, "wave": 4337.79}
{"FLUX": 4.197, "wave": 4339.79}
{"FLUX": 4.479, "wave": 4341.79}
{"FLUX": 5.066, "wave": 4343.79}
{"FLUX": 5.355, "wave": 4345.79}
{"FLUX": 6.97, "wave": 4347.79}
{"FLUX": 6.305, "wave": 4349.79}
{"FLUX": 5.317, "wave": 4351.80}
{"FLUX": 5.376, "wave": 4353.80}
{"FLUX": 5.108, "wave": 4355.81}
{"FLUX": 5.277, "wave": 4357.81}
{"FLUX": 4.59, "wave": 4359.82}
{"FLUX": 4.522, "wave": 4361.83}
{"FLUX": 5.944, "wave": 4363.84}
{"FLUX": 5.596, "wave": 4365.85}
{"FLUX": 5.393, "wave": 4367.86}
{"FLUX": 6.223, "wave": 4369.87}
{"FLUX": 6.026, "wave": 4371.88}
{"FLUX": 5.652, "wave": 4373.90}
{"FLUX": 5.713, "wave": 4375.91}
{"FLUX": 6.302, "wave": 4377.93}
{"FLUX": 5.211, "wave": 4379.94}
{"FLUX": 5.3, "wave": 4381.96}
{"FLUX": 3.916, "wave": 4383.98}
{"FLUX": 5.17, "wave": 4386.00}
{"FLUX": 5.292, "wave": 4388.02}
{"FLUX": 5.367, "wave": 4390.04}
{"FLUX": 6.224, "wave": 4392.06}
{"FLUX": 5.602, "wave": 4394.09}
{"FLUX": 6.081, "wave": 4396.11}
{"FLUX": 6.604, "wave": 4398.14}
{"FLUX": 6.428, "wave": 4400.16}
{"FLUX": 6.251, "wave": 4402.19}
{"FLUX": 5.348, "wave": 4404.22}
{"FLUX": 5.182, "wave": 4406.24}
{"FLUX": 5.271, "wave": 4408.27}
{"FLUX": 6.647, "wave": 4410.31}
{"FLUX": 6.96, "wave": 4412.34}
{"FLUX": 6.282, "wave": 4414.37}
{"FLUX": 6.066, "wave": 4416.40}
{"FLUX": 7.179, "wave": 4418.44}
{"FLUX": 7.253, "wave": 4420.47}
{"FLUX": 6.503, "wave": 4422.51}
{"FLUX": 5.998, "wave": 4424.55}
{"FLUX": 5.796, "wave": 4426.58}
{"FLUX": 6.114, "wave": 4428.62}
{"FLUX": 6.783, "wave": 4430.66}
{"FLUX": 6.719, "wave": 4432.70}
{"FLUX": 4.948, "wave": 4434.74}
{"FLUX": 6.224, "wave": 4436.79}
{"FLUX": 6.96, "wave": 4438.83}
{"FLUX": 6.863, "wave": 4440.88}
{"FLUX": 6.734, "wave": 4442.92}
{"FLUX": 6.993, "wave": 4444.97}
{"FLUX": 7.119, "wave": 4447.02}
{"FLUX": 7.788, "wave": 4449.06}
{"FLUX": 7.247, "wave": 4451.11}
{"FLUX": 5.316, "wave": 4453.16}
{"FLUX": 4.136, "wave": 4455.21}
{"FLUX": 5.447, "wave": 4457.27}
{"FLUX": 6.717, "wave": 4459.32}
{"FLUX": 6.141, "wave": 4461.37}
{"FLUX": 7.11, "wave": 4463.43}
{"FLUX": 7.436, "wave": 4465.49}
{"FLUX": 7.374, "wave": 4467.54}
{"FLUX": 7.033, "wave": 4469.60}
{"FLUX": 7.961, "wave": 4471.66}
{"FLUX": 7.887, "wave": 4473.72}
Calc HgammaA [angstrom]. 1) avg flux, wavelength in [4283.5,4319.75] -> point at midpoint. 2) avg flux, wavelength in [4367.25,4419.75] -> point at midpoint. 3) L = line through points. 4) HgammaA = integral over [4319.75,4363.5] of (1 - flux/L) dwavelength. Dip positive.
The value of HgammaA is -4.18 angstrom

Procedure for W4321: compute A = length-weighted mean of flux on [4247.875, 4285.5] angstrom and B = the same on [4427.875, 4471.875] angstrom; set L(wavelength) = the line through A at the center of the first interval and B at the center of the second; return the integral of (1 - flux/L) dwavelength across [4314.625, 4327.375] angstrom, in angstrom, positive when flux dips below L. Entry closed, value -2.2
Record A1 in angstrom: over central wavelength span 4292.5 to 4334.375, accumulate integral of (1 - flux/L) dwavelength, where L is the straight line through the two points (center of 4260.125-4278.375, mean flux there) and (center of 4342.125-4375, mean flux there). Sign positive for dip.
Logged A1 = -3.3 angstrom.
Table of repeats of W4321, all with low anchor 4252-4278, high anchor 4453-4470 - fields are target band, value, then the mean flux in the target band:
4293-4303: 0.3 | 4.28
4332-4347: -1.6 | 5.4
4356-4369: -0.2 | 5.23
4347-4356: -1.5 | 5.85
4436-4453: -2.2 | 6.92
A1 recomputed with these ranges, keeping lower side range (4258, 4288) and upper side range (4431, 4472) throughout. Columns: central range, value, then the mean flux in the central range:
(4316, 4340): -4.52 angstrom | 5.87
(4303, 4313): -0.19 angstrom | 4.76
